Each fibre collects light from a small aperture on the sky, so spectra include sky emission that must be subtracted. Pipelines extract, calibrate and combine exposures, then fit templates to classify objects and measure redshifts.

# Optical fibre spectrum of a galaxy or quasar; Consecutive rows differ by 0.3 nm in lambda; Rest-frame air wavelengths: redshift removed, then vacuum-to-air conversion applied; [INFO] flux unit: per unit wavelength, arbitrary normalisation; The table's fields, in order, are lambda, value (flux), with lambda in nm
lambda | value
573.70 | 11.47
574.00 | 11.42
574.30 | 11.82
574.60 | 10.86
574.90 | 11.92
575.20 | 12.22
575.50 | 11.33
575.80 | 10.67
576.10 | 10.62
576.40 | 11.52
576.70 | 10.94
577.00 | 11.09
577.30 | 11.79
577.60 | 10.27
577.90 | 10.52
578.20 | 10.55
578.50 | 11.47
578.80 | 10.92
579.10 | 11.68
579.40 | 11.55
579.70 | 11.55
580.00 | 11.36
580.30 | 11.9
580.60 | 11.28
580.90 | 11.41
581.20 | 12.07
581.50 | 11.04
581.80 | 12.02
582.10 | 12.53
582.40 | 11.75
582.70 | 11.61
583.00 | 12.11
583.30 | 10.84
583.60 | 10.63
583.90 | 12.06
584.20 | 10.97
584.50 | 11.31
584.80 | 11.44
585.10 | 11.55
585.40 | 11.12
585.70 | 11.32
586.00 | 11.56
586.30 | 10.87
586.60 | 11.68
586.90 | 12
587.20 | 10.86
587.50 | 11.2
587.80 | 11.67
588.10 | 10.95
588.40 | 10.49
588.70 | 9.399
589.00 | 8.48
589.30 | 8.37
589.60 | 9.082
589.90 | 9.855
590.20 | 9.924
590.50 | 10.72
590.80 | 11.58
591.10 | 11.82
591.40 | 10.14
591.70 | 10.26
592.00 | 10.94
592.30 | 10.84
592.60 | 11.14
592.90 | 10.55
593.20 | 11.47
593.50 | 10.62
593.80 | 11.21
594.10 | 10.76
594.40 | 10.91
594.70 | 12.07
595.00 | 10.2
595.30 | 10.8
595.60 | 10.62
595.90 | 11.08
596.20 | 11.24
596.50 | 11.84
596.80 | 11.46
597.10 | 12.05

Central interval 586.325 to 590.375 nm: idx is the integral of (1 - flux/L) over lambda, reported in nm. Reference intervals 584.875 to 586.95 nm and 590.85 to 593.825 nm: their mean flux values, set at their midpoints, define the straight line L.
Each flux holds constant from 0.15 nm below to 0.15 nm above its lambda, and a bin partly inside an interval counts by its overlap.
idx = 0.33 nm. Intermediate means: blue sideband 11.4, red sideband 10.9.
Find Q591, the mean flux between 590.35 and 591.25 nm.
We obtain 11.4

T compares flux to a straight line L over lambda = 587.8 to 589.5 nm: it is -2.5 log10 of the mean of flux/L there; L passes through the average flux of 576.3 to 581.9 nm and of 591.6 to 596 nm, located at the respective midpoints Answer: 0.14 mag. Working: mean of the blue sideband 11.3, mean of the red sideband 10.9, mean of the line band 9.71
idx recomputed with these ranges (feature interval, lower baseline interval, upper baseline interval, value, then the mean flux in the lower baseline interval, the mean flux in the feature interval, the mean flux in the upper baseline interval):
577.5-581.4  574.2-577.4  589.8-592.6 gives -0.03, 11.3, 11.3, 10.7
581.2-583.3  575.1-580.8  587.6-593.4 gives -0.16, 11.2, 11.8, 10.4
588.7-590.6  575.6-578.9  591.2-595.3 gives 0.26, 10.9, 9.37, 10.9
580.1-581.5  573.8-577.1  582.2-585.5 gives -0.03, 11.3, 11.6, 11.4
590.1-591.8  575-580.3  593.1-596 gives 0.04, 11.2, 10.8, 11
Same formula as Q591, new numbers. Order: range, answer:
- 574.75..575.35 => 12.1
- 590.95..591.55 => 11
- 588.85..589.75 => 8.64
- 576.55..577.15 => 11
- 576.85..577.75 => 11.1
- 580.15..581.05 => 11.5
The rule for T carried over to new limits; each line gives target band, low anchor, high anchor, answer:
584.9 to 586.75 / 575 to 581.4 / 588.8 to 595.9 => -0.05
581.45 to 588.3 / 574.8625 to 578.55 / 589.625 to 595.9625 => -0.05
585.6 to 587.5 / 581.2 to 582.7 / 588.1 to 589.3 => -0.11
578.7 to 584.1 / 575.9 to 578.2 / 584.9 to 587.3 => -0.04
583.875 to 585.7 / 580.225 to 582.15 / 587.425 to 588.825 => -0.01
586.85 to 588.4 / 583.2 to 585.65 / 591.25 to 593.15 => -0.02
